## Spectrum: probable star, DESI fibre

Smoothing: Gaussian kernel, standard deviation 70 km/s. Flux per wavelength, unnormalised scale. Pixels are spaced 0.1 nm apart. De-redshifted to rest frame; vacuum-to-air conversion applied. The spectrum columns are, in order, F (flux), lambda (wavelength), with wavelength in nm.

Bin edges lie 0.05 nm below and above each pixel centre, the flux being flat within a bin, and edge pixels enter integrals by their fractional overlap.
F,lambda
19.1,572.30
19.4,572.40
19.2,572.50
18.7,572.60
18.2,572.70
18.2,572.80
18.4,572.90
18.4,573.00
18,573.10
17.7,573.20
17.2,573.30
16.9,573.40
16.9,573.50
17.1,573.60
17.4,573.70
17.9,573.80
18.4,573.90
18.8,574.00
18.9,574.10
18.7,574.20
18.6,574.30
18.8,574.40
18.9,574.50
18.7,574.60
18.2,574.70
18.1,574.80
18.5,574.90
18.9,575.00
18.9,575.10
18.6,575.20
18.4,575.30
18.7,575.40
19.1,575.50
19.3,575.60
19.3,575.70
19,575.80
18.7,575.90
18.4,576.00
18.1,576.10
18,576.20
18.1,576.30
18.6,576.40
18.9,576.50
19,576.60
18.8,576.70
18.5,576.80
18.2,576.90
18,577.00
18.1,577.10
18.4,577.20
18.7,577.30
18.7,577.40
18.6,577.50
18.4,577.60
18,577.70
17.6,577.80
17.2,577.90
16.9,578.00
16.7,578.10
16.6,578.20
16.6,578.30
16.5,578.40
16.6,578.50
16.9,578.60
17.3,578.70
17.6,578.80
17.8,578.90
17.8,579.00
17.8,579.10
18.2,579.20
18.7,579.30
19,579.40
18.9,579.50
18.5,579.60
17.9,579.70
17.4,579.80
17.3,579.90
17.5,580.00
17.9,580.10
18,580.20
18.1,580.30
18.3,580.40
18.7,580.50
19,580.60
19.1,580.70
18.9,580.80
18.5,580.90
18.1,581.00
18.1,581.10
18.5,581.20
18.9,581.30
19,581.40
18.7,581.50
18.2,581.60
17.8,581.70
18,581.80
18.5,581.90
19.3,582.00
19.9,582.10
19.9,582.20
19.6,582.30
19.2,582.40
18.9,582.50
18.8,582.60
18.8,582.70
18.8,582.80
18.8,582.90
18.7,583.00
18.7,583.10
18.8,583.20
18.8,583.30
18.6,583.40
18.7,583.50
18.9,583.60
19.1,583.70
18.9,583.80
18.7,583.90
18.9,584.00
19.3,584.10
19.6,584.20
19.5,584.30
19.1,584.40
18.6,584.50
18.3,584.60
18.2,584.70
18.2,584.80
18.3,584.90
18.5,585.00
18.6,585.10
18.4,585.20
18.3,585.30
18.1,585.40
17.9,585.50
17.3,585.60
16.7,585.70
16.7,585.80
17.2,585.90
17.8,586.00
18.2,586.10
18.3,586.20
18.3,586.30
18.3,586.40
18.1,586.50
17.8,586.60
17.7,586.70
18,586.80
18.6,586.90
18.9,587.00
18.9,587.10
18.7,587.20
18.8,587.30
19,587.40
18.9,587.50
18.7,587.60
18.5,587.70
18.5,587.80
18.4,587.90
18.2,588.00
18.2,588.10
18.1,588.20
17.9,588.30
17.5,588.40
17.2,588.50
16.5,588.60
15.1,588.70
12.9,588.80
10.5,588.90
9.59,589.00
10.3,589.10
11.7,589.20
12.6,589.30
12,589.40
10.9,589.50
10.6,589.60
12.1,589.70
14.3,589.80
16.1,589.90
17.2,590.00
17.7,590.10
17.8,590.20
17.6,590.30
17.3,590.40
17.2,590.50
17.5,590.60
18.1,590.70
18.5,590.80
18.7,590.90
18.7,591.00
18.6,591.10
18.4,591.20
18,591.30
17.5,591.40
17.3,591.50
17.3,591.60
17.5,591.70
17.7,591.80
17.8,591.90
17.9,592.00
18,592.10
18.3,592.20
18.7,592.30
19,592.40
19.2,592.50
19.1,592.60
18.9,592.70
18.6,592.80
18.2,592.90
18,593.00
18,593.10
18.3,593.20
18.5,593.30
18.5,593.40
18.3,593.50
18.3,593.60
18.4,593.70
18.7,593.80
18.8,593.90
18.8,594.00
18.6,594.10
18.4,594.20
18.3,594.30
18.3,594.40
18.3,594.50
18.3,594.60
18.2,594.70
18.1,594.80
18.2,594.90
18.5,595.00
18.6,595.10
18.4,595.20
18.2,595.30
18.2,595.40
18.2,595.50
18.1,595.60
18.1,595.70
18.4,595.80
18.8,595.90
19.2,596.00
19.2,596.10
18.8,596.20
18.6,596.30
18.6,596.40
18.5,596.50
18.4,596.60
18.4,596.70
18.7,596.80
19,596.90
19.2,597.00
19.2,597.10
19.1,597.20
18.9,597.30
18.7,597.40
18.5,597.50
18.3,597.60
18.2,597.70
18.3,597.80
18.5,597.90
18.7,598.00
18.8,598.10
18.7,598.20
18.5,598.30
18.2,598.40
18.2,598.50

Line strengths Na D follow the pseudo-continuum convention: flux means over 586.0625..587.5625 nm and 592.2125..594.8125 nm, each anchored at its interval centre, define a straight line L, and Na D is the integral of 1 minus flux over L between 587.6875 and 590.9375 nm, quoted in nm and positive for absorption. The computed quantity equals 0.51 nm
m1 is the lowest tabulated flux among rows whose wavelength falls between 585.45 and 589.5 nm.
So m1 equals 9.59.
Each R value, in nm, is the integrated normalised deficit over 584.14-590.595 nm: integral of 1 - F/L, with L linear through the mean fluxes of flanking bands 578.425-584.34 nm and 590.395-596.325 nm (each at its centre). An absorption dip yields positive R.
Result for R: 0.52 nm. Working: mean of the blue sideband 18.5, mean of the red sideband 18.3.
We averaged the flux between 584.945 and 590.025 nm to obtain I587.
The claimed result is 16.6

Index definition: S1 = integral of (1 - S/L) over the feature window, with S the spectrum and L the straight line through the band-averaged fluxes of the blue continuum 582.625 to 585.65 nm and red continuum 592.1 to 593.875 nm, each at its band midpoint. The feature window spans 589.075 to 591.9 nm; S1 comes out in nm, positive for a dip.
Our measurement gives 0.37 nm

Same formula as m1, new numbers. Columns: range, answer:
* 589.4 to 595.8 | 10.6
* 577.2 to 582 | 16.5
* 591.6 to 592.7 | 17.3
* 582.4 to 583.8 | 18.6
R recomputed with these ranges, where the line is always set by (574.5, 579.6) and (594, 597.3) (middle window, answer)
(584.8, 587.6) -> 0.03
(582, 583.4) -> -0.06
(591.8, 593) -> 0.00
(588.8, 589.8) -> 0.38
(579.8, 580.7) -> 0.01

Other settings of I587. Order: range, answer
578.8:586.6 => 18.5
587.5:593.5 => 16.8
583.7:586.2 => 18.3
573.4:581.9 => 18.2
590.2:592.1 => 17.9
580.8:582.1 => 18.5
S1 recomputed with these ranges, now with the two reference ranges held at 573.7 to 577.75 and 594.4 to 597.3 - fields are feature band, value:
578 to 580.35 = 0.12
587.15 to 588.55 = 0.02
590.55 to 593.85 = 0.05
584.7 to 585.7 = 0.02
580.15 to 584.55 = -0.06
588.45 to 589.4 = 0.29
